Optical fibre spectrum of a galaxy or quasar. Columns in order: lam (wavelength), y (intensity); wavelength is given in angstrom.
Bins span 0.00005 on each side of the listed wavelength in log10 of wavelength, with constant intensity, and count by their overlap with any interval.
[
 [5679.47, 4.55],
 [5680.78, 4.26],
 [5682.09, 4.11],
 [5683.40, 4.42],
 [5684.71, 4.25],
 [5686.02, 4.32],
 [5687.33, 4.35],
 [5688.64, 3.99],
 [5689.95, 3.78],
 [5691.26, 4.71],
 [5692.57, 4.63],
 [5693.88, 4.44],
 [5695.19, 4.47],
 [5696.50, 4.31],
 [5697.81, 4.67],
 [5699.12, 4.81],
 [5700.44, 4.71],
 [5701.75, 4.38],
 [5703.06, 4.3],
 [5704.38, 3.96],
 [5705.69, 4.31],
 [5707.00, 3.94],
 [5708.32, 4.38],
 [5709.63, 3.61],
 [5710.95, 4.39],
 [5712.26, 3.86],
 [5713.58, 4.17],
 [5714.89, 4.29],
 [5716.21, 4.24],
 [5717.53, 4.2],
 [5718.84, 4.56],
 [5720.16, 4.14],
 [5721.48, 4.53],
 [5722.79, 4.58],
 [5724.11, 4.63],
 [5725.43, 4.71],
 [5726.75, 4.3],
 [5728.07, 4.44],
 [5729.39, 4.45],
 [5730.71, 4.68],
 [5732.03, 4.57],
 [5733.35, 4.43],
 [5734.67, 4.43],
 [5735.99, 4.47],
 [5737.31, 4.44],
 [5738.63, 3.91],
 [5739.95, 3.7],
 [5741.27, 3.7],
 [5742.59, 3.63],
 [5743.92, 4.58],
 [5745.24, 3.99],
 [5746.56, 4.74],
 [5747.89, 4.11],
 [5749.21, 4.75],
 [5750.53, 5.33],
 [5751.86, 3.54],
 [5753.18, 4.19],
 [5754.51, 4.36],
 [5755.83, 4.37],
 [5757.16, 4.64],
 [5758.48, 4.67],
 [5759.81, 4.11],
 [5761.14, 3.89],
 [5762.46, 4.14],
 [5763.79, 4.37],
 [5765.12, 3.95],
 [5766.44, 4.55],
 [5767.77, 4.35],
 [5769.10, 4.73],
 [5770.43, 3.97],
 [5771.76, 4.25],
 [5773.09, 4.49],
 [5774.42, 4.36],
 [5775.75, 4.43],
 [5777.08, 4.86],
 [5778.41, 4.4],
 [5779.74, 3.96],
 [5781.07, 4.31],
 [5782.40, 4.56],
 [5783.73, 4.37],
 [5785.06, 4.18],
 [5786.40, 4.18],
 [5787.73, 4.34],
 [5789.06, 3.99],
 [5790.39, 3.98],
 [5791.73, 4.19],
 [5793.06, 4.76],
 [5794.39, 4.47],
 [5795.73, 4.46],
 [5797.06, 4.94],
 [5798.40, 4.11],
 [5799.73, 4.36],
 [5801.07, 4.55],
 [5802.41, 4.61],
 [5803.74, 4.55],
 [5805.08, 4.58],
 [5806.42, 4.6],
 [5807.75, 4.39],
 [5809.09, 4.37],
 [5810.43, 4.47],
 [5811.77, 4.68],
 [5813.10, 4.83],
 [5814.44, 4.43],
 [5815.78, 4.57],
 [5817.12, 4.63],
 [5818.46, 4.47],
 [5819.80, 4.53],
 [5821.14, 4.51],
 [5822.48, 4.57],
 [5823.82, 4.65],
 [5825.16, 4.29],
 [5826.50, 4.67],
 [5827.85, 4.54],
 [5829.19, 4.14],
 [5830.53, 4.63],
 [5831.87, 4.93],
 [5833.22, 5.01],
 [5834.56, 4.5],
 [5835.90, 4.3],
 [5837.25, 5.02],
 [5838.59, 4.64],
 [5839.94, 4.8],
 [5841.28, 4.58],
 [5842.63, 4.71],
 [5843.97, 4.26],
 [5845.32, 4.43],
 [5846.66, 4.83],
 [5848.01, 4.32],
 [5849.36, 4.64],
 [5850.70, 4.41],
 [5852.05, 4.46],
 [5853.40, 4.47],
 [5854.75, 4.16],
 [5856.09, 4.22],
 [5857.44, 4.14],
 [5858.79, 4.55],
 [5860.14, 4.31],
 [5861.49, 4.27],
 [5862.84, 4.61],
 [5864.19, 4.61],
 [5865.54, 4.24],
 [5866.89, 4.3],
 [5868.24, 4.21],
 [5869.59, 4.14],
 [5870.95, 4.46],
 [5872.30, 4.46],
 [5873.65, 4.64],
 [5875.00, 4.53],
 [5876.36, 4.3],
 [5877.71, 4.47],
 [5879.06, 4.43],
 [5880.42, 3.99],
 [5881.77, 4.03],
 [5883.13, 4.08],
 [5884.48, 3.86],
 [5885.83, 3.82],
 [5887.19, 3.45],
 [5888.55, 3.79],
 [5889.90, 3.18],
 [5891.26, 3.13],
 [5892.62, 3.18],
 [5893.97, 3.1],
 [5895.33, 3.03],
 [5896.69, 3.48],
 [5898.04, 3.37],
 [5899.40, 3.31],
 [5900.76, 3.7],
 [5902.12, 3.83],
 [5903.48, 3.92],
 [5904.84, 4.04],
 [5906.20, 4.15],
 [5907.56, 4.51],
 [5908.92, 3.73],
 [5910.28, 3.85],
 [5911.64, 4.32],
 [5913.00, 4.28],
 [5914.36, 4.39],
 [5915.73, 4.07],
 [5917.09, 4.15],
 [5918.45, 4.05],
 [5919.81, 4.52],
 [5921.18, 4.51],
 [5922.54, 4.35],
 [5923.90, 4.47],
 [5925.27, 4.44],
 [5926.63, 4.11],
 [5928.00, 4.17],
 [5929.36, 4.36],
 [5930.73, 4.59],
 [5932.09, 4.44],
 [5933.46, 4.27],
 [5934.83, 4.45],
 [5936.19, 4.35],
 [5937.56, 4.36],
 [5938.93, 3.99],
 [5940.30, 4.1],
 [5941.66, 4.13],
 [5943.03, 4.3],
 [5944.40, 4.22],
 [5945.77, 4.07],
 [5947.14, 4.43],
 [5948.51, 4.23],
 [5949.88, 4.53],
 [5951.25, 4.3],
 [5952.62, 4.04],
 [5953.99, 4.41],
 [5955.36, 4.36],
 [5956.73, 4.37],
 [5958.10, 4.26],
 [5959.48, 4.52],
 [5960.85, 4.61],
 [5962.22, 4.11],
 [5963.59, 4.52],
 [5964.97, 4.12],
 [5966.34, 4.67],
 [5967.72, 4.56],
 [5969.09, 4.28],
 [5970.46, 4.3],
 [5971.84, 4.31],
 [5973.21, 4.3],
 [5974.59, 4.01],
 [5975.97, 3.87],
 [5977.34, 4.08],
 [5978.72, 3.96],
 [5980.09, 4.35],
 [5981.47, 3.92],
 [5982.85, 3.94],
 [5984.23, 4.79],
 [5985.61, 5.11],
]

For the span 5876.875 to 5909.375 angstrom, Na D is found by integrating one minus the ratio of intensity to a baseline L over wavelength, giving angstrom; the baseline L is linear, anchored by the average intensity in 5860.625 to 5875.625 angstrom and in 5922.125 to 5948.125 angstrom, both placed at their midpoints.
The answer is 4.7 angstrom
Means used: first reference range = 4.41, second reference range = 4.29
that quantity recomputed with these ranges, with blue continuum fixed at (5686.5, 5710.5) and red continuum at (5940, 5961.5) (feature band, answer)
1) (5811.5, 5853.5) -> -2.6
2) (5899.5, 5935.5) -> 0.9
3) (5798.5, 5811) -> -0.5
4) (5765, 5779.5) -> -0.3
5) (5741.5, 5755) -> 0.1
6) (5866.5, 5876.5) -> -0.2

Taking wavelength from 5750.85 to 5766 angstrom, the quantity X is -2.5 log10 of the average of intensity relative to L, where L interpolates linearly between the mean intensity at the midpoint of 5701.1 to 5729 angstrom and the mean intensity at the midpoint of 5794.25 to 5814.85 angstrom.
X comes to 0.04 mag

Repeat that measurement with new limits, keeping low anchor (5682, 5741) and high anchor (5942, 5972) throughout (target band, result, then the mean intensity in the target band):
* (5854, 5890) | 0.032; 4.21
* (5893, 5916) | 0.139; 3.82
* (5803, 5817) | -0.053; 4.55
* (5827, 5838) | -0.072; 4.63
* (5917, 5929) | 0.005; 4.32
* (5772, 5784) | -0.020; 4.41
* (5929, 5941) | 0.004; 4.32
